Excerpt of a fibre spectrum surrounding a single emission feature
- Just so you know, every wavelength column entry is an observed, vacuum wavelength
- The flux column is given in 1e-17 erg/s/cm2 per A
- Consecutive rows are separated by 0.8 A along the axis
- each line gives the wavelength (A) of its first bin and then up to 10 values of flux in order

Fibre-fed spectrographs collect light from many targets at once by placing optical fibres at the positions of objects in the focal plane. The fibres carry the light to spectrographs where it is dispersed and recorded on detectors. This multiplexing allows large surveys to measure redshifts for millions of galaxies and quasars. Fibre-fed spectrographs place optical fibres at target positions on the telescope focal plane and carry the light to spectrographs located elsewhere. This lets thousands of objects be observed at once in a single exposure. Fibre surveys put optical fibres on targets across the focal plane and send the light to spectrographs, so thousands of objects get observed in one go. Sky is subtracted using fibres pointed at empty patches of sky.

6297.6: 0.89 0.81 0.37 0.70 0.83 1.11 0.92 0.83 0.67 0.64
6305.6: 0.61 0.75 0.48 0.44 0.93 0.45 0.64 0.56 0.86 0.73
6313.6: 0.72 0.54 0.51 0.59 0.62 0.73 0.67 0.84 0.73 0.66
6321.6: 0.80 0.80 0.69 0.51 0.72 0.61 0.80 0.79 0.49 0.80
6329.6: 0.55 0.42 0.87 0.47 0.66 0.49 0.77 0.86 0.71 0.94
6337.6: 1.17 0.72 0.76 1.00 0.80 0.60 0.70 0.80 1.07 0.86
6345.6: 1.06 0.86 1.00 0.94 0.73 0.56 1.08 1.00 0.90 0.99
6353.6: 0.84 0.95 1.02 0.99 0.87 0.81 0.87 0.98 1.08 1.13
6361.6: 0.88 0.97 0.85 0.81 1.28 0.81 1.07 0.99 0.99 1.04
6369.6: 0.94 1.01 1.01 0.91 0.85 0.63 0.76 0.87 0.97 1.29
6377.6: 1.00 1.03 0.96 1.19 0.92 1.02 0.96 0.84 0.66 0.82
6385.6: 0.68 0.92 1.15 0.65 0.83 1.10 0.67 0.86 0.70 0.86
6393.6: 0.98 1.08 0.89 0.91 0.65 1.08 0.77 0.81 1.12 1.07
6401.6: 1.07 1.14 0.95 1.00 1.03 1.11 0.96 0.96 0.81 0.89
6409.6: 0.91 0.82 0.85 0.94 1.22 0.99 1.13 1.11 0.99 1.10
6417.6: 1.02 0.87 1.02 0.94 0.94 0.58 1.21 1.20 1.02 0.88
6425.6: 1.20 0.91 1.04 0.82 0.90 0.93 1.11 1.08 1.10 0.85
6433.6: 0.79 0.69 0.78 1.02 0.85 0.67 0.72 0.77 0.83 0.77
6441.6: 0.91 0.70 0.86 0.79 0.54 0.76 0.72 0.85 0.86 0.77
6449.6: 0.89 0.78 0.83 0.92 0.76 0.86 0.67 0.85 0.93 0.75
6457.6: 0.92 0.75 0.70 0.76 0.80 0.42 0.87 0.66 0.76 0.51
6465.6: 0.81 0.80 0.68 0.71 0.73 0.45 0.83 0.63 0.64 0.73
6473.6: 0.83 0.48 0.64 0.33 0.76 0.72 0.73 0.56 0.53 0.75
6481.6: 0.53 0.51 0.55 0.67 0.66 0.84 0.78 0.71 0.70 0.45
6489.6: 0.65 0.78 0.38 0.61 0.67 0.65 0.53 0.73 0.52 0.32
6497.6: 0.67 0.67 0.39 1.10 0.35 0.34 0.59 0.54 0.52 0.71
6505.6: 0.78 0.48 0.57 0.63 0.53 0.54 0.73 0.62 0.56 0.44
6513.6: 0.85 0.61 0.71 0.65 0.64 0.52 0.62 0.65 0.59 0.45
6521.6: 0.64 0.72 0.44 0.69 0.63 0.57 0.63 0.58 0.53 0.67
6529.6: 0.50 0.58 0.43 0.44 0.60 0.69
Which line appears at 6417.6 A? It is C III] 1909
